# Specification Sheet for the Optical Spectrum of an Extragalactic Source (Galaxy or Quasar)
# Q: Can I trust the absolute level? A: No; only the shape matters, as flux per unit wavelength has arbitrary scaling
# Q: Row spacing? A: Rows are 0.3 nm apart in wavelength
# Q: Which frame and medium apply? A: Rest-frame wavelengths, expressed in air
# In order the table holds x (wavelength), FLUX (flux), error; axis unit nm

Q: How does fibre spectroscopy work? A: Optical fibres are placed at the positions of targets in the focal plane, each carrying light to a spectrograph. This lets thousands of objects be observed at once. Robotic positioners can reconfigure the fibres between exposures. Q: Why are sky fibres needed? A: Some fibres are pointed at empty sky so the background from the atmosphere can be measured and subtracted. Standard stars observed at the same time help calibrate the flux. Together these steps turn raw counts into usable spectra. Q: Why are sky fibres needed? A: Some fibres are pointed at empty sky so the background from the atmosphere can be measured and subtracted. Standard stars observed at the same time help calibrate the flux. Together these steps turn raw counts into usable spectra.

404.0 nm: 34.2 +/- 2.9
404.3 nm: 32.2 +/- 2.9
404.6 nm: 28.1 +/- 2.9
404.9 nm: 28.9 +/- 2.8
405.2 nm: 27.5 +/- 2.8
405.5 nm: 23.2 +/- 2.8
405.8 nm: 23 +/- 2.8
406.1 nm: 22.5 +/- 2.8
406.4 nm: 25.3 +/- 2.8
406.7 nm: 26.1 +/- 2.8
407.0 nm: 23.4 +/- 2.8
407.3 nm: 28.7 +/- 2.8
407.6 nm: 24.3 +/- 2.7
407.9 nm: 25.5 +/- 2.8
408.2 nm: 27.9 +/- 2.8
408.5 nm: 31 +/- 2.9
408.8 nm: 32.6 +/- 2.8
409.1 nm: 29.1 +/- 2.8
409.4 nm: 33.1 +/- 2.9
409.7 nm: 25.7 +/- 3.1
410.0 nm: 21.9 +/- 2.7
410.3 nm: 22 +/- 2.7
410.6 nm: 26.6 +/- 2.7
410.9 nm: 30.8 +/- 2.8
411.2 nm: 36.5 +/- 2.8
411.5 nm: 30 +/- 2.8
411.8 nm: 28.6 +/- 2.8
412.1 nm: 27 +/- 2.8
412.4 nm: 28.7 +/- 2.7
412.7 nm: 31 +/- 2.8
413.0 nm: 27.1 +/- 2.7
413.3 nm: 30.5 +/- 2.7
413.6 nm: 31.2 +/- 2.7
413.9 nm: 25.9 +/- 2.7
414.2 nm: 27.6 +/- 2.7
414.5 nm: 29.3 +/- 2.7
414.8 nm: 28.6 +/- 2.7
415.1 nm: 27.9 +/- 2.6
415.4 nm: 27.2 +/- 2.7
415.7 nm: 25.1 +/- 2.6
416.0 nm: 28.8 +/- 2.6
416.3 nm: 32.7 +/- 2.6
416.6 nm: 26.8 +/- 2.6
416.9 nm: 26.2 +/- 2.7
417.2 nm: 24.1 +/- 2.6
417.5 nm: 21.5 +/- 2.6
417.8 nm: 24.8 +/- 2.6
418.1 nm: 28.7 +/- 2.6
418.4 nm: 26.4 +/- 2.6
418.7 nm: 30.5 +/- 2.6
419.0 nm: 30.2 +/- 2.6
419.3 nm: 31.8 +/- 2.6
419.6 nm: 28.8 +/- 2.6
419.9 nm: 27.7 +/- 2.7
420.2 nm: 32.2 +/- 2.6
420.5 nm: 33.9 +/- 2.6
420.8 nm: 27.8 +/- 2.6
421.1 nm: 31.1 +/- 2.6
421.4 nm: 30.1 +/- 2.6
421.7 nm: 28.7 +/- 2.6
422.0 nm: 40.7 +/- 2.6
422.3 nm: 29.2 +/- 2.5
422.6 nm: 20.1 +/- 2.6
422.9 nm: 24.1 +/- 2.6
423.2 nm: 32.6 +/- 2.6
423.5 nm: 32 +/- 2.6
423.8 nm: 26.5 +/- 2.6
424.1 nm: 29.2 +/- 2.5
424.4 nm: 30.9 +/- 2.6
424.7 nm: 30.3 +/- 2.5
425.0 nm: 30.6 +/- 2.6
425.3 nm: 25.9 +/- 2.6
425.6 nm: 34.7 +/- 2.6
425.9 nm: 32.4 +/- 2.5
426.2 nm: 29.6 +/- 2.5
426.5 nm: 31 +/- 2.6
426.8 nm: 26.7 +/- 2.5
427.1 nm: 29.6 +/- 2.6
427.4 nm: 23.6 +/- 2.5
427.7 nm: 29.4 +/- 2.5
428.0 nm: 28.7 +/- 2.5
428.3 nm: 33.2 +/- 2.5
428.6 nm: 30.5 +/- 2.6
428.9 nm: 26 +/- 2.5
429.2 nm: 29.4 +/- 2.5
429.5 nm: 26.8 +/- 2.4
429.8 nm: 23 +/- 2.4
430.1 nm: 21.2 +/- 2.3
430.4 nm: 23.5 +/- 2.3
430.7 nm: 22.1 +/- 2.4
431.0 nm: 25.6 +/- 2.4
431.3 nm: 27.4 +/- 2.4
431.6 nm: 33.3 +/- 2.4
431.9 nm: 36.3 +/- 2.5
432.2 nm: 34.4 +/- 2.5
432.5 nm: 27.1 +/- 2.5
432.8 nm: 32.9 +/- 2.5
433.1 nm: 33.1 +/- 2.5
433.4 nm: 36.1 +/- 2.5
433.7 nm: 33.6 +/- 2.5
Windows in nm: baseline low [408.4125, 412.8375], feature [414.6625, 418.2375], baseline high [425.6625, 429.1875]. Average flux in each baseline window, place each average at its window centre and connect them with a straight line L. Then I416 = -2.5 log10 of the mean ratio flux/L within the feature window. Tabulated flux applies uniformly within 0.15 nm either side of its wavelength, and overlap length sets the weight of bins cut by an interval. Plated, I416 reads 0.09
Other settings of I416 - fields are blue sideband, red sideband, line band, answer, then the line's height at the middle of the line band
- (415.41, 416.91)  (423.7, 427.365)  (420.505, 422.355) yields -0.095 mag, 28.9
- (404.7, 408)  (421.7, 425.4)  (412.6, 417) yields -0.042 mag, 27.3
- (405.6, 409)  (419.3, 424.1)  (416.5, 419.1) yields 0.092 mag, 28.8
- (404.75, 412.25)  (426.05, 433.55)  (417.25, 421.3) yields -0.028 mag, 28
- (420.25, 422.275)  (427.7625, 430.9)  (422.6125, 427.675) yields 0.006 mag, 29.3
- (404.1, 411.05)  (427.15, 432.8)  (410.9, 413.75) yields -0.110 mag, 27.2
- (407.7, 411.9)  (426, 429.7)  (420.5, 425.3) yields -0.035 mag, 28.7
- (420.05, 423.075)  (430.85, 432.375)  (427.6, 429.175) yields 0.046 mag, 30.8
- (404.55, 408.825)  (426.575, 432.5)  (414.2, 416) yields -0.032 mag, 26.9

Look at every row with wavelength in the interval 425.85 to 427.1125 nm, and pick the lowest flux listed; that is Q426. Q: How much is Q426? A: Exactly 26.7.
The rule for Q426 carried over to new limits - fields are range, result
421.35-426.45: 20.1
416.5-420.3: 21.5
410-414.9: 21.9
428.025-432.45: 21.2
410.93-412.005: 28.6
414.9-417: 25.1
